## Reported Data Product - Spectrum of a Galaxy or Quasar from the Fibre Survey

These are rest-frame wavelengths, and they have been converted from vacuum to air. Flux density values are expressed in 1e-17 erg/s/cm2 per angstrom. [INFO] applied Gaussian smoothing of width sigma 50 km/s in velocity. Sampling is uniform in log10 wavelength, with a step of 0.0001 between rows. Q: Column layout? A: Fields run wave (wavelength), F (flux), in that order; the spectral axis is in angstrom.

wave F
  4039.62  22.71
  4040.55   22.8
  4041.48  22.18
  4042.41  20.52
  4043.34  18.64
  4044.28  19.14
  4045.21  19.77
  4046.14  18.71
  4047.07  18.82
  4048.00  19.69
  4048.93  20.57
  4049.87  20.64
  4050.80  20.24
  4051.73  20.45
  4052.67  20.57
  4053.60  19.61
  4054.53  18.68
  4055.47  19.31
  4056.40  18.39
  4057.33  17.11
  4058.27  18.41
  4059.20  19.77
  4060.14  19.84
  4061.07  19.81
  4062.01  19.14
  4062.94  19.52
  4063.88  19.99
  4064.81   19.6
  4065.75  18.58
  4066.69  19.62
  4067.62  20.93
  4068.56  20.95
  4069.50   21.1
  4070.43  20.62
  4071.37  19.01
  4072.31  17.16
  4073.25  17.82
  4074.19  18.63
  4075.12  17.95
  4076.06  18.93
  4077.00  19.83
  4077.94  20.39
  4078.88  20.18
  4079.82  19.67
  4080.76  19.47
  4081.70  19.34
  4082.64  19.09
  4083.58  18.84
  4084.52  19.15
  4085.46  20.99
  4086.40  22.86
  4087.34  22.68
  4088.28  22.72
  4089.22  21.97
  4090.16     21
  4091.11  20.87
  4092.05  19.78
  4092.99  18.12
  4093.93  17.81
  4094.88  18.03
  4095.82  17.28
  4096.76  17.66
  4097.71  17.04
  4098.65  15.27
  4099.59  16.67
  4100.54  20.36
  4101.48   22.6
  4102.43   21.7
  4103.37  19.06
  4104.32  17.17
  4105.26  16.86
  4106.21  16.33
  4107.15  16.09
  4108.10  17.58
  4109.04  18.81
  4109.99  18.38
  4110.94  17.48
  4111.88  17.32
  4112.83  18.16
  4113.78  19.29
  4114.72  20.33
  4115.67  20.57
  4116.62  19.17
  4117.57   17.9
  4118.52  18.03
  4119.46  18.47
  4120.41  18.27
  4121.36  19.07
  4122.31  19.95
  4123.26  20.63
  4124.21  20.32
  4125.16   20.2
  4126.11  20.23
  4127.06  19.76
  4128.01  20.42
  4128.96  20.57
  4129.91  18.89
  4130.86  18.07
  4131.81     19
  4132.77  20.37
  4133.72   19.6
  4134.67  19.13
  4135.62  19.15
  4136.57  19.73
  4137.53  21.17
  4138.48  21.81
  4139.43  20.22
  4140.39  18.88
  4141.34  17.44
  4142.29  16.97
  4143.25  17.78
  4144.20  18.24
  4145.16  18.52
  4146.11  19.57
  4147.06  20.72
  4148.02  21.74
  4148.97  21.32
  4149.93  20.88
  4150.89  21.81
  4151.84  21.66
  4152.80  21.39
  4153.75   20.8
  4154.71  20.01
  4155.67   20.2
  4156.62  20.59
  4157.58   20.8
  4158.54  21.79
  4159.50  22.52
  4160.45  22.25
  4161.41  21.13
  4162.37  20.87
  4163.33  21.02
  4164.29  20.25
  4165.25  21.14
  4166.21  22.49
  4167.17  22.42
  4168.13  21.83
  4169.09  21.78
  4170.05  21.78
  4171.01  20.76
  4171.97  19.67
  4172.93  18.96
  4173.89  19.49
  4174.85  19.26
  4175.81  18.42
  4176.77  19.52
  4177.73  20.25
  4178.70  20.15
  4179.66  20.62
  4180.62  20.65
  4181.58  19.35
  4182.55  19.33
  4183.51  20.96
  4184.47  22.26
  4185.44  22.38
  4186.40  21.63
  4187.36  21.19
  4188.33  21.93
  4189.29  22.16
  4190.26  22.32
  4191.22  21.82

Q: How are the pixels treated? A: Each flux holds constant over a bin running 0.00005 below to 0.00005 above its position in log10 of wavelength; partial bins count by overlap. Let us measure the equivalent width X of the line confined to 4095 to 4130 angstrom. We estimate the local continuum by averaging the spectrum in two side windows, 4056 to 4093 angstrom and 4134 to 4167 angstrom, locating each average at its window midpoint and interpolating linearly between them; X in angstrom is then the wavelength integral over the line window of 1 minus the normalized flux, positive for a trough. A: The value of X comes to 2.36 angstrom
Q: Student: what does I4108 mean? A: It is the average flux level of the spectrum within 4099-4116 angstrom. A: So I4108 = 18.6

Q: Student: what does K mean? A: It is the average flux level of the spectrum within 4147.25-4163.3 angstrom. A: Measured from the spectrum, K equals 21.2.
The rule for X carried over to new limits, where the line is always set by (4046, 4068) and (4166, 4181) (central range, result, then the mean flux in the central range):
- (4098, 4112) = 1.3 angstrom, 18.1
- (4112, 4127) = 0.5 angstrom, 19.3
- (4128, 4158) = 0.5 angstrom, 19.9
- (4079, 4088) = -0.3 angstrom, 20.3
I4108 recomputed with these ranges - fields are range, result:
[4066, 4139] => 19.3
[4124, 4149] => 19.6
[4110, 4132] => 19.2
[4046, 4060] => 19.4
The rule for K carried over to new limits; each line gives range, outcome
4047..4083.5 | 19.5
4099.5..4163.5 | 19.6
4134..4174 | 20.5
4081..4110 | 19.1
